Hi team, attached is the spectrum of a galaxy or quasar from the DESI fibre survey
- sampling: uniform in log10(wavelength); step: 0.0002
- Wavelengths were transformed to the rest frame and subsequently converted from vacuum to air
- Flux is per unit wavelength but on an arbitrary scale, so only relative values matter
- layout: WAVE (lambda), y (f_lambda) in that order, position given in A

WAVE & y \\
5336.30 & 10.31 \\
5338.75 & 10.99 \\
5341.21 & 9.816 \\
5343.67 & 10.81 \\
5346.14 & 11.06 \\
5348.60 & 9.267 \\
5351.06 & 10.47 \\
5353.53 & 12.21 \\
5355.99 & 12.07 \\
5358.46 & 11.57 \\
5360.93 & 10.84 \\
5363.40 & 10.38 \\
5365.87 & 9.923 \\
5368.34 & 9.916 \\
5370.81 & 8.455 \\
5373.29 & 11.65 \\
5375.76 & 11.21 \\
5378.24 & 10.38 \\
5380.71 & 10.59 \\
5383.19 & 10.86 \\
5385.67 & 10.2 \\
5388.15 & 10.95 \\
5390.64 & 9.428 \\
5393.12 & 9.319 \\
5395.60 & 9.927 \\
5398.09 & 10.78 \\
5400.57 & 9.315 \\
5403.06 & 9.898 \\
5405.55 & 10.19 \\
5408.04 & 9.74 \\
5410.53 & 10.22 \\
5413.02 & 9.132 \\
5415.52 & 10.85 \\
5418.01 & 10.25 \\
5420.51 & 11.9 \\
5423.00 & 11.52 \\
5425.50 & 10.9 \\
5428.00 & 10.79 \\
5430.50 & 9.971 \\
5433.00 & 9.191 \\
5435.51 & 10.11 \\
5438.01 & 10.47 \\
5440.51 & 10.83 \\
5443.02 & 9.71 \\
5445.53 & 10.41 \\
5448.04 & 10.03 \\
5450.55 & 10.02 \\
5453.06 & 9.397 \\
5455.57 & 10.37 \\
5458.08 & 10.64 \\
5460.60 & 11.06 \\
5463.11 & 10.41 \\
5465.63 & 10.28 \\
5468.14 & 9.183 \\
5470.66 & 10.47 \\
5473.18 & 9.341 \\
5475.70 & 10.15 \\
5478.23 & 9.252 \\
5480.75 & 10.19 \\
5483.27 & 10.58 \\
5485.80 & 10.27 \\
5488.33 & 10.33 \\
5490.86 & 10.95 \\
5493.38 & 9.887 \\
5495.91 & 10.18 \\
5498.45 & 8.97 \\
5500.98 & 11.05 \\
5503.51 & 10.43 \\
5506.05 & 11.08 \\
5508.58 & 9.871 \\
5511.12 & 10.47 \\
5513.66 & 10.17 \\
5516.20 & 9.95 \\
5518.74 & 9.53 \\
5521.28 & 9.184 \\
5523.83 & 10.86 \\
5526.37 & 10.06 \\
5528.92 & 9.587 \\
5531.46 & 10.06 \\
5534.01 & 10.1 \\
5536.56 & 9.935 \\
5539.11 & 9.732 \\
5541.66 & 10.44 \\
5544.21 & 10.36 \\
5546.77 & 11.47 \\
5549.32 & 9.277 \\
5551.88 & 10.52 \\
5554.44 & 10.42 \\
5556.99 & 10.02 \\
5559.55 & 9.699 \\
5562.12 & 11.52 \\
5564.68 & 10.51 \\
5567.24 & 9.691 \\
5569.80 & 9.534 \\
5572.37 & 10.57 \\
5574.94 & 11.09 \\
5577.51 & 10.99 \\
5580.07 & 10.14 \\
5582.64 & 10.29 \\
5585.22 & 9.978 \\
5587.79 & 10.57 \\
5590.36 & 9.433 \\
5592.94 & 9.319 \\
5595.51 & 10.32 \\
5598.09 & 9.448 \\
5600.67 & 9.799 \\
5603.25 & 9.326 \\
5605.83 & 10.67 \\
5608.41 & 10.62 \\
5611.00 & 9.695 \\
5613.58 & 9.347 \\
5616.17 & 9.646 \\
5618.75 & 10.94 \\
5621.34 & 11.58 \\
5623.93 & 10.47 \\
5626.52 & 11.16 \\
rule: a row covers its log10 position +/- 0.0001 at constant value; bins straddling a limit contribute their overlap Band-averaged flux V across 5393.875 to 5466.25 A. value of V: 10.3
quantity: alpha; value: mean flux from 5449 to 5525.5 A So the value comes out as 10.2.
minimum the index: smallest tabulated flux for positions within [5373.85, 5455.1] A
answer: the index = 9.132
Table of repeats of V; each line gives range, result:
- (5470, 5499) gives 10.1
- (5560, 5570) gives 10.3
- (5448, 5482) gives 10.1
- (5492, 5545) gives 10.1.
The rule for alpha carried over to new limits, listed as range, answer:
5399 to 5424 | 10.3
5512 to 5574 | 10.1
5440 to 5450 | 10.2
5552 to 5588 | 10.4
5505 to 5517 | 10.3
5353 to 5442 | 10.4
